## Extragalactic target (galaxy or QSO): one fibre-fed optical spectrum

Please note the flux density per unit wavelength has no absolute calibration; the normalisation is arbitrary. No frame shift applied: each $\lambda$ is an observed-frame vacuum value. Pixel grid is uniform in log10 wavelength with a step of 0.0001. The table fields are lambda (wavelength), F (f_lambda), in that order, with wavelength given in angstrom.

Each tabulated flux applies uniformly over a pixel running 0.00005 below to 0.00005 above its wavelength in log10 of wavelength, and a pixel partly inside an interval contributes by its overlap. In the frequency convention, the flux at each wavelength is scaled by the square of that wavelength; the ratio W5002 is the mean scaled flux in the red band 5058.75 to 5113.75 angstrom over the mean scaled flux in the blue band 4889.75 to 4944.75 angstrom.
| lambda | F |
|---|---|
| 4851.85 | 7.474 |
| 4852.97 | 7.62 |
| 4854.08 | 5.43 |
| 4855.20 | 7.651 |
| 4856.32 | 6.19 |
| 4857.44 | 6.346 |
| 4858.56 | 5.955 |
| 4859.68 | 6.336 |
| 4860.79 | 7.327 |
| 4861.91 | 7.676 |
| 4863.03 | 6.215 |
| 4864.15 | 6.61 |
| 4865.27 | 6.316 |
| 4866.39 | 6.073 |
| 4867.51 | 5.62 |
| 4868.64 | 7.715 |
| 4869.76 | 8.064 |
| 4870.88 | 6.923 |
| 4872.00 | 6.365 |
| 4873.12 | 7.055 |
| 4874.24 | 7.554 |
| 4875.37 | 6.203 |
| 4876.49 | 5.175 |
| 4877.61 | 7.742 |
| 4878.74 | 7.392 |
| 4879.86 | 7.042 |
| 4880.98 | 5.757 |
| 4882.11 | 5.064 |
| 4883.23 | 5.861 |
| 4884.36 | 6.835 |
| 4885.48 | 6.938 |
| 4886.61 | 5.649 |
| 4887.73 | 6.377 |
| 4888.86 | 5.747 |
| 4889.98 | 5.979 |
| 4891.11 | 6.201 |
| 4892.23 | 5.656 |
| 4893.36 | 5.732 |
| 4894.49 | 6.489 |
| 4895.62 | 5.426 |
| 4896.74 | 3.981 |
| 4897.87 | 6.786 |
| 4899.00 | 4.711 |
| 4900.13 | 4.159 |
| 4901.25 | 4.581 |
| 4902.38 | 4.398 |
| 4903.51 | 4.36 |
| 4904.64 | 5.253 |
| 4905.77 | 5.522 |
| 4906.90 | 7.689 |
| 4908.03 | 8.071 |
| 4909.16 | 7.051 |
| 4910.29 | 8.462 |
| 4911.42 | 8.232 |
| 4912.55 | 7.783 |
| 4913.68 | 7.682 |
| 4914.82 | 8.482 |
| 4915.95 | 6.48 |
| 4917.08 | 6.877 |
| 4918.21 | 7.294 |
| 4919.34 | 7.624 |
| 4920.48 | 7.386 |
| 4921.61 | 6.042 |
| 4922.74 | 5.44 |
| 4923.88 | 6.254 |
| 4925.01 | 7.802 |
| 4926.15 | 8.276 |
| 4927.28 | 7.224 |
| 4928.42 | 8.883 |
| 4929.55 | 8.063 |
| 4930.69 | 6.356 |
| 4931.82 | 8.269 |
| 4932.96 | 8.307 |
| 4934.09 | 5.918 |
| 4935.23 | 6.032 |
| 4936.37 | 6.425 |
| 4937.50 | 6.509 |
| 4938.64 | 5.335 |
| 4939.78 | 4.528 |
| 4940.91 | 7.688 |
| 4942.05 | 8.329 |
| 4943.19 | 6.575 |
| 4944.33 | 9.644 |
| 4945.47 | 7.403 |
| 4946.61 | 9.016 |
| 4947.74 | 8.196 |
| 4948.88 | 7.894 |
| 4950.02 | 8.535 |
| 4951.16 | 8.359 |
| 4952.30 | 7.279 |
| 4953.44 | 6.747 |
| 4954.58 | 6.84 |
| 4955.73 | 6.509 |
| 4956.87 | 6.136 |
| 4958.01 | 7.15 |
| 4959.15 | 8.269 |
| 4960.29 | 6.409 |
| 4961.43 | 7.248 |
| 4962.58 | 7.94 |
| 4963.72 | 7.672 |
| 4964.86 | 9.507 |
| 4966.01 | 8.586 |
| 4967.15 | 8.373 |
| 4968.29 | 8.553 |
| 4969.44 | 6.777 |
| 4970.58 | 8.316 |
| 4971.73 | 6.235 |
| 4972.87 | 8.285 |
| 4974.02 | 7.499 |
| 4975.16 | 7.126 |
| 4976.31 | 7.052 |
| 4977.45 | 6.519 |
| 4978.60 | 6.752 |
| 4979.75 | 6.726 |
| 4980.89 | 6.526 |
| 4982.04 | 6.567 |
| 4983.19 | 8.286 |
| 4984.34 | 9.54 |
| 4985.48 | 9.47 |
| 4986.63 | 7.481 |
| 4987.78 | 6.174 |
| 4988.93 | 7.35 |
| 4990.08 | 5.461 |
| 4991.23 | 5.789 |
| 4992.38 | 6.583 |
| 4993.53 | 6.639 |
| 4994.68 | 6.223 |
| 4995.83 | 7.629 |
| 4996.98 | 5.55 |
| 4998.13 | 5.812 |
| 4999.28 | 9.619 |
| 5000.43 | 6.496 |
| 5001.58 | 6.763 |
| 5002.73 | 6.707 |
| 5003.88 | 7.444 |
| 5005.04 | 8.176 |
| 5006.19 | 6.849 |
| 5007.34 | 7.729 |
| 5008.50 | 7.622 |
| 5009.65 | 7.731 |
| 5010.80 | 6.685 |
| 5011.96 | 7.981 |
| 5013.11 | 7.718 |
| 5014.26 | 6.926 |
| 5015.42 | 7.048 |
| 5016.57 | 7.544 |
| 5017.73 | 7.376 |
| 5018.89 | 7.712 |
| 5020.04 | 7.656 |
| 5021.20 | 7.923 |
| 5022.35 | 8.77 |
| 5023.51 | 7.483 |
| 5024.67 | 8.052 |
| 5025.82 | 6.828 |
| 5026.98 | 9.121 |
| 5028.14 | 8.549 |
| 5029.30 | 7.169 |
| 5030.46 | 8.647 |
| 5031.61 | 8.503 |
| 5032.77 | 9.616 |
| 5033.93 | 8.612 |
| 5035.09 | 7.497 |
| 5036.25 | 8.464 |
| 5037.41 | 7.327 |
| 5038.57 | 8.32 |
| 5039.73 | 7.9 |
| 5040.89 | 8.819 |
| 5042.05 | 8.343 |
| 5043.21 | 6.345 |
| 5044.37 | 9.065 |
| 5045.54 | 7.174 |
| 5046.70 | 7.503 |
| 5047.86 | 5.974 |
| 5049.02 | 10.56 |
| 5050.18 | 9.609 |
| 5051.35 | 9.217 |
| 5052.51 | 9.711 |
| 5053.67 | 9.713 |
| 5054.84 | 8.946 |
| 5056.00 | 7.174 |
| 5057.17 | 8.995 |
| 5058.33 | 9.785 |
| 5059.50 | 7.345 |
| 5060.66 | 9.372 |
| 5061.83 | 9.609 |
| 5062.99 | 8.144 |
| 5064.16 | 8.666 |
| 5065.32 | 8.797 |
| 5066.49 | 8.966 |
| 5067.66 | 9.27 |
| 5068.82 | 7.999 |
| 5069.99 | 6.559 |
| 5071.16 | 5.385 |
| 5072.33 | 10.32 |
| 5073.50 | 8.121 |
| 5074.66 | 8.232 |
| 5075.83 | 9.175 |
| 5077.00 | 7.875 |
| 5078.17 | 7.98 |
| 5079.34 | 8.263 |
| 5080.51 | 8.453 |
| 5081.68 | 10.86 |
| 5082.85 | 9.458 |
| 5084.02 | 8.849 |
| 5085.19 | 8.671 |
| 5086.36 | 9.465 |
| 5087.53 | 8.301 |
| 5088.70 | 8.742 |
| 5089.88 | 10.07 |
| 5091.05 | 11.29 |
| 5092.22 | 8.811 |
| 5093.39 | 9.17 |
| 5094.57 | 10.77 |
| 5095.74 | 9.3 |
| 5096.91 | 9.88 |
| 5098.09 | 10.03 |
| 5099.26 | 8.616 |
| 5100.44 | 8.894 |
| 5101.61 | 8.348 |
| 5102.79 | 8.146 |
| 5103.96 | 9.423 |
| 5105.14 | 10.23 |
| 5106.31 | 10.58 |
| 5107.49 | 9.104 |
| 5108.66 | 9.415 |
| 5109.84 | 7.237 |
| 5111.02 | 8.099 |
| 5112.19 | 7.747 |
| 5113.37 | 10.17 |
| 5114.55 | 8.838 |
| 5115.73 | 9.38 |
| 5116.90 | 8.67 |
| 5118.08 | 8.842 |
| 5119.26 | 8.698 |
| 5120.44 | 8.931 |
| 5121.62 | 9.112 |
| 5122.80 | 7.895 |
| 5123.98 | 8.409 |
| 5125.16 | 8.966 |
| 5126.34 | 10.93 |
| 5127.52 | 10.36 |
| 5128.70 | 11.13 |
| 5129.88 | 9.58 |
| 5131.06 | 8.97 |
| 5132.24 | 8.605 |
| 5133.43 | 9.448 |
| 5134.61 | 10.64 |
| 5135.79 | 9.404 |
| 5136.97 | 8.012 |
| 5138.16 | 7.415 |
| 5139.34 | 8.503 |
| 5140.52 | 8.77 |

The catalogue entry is 1.43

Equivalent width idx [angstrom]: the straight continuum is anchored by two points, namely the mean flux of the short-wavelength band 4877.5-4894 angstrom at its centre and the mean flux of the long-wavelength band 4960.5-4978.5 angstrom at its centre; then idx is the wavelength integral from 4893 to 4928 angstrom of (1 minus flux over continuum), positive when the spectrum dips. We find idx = 0.77 angstrom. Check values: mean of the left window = 6.22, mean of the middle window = 6.52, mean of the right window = 7.66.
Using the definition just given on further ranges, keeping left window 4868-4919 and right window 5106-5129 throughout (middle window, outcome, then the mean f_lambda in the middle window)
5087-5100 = -1.1 angstrom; 9.54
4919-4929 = -0.6 angstrom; 7.2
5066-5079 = 0.6 angstrom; 8.17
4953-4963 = 0.2 angstrom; 7.01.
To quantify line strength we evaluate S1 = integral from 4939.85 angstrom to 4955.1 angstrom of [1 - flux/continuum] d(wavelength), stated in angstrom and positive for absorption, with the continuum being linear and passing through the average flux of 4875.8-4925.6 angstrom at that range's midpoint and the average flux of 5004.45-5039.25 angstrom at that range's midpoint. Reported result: -1.9 angstrom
